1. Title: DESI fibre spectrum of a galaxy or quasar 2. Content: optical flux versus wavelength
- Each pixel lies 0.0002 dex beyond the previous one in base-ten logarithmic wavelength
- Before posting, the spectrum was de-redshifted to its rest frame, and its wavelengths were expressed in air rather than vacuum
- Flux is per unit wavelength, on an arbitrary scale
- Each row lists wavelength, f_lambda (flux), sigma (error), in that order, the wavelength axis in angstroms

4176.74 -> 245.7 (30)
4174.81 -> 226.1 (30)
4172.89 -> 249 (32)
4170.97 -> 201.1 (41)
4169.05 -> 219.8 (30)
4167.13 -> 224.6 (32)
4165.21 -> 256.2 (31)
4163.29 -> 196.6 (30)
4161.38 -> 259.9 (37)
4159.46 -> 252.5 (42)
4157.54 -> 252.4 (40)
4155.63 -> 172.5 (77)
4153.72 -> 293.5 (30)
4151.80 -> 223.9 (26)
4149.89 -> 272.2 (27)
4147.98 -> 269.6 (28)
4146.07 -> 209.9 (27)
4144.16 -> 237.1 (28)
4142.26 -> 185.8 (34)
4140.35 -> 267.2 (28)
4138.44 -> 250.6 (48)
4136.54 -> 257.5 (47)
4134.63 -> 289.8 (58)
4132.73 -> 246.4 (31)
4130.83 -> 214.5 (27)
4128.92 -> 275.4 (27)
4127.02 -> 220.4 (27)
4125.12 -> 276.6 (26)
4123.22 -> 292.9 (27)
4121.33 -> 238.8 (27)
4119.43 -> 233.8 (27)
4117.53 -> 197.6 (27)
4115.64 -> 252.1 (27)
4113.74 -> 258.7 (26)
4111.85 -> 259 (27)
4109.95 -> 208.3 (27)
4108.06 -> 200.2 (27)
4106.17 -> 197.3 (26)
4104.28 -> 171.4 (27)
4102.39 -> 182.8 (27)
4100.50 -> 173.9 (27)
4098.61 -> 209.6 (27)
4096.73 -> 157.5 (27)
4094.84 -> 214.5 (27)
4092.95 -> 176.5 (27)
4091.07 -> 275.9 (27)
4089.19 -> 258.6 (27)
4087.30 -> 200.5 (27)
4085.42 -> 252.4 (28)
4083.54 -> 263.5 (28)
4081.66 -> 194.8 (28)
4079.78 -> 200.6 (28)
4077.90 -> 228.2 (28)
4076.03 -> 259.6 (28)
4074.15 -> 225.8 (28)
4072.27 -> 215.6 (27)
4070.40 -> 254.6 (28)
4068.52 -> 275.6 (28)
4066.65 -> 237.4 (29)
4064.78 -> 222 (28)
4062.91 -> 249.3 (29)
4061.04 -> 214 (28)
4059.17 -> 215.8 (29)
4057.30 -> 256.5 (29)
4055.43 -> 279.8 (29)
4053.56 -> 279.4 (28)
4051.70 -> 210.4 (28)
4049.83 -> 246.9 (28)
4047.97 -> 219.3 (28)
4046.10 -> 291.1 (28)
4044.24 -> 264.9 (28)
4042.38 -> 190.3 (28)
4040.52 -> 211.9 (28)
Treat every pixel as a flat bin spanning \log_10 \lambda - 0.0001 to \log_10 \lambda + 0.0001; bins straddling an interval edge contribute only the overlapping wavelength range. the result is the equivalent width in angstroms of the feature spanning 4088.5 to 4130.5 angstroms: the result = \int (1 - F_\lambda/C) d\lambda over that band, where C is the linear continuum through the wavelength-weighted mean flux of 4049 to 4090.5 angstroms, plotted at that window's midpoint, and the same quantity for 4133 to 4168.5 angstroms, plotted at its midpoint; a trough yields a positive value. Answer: 2.9 angstroms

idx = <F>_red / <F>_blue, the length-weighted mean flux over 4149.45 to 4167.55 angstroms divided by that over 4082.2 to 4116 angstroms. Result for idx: 1.11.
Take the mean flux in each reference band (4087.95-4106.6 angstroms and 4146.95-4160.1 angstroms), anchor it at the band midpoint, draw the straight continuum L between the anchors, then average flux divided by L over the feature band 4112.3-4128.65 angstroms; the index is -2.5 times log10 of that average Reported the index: -0.13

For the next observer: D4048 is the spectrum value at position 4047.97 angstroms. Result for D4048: 219.3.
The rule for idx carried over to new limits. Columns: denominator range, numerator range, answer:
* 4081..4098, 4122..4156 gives 1.12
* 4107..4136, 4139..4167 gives 0.98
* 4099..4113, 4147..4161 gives 1.24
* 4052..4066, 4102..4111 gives 0.79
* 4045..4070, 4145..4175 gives 0.96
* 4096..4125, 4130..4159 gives 1.12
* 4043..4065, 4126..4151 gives 1.00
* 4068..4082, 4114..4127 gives 1.07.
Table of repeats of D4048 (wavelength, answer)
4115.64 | 252.1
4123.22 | 292.9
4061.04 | 214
